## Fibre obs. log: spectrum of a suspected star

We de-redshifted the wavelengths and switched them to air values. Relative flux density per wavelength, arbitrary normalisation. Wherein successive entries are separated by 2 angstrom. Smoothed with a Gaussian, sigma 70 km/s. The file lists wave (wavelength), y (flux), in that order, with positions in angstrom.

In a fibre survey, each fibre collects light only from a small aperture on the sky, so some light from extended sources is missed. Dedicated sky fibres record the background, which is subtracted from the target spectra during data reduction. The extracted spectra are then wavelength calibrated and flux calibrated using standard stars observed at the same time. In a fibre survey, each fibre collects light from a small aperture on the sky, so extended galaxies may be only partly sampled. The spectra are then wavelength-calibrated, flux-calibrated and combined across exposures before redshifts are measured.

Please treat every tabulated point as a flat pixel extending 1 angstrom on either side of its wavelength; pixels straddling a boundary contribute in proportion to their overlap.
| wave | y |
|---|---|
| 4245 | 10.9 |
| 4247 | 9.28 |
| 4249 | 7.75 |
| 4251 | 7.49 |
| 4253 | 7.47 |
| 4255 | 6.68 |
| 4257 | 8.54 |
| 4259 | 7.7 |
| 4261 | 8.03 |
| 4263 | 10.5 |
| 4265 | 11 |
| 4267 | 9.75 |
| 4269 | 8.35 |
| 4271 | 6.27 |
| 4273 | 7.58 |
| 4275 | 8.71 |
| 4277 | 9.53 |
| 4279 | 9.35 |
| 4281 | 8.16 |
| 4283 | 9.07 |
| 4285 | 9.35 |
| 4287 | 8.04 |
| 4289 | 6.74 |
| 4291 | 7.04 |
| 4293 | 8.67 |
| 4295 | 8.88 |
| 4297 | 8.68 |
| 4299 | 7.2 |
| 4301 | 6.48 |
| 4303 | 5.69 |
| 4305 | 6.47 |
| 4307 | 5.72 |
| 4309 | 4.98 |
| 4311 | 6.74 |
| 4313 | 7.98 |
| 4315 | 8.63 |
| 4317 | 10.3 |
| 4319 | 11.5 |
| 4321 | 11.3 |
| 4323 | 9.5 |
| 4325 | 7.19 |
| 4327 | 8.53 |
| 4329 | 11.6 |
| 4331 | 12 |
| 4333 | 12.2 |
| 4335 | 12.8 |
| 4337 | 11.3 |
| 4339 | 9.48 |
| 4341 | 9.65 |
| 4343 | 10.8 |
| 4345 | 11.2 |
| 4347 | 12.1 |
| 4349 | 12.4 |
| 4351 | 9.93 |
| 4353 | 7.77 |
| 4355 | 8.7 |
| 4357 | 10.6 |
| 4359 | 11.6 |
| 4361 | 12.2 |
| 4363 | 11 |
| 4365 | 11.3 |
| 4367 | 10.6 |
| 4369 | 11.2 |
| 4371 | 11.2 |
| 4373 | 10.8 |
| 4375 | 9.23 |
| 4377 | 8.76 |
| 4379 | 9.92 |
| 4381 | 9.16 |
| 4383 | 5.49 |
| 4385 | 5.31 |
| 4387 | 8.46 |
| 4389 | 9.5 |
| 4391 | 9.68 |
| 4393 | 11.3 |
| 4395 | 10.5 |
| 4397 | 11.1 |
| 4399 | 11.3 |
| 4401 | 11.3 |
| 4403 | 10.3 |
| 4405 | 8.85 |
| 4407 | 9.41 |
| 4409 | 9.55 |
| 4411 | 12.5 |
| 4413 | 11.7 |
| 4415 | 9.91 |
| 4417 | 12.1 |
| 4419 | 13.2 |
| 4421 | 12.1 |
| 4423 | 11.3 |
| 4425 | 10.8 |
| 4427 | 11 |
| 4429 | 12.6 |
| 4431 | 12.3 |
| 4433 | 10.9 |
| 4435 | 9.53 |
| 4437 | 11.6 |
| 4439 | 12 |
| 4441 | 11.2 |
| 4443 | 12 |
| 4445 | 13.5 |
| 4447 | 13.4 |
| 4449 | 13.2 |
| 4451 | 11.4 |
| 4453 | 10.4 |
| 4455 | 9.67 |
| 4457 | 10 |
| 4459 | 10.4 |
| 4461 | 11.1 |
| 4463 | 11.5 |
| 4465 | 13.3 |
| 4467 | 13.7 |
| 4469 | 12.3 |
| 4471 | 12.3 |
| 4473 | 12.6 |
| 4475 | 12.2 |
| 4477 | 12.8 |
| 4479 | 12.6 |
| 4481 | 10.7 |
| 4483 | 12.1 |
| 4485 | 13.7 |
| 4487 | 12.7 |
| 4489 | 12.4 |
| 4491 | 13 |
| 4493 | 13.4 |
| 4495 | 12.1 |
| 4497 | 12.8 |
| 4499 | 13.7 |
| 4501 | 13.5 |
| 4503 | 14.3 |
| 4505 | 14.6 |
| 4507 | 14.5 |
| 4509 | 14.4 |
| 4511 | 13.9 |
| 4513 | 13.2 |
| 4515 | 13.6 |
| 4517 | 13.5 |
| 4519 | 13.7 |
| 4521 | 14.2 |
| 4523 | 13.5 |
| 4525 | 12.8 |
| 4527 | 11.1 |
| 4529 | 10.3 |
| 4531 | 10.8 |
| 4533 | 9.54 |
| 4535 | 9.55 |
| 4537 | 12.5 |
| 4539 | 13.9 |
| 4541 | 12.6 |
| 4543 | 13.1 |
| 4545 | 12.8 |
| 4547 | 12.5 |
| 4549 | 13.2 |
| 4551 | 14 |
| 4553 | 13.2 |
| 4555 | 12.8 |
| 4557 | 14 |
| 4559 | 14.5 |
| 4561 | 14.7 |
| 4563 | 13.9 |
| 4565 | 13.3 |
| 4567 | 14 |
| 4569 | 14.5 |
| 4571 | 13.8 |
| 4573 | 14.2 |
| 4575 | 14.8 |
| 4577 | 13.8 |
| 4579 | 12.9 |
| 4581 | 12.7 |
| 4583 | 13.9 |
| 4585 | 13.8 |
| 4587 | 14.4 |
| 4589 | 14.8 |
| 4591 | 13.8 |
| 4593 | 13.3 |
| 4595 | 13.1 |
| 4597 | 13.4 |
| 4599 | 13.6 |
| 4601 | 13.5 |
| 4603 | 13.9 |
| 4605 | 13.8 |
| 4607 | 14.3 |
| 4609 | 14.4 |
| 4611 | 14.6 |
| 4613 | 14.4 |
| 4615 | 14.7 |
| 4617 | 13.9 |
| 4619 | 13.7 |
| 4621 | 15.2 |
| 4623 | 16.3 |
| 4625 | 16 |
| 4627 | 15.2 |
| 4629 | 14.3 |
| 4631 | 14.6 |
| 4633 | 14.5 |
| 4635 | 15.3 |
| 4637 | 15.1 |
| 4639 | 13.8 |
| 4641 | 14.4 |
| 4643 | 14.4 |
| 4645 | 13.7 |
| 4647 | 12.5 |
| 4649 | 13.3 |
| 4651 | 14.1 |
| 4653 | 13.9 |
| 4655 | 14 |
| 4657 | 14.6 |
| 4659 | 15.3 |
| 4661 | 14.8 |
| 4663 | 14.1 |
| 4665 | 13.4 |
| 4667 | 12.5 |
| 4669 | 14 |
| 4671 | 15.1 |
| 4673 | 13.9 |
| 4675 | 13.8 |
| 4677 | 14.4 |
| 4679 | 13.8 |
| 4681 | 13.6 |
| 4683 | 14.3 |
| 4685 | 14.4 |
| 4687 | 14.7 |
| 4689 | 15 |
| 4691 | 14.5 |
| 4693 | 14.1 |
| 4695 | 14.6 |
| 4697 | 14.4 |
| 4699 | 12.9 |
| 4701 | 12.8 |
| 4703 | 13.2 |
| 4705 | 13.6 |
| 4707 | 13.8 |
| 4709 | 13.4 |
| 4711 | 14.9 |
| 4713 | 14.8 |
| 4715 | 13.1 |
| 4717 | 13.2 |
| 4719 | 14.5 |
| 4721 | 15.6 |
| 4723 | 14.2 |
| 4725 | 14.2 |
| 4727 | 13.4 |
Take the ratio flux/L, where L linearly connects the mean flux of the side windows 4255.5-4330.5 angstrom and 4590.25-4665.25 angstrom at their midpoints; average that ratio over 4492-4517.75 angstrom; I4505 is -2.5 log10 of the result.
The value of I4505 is -0.131 mag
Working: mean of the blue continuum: 8.38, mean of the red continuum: 14.3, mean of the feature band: 13.7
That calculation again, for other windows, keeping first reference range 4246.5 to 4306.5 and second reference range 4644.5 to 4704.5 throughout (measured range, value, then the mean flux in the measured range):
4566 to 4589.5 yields -0.114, 13.9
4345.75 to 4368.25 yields -0.157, 10.8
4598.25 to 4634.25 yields -0.108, 14.5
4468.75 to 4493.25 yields -0.126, 12.5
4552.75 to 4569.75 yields -0.131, 13.9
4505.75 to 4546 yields -0.080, 12.7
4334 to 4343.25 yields -0.195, 10.8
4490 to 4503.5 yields -0.164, 13.2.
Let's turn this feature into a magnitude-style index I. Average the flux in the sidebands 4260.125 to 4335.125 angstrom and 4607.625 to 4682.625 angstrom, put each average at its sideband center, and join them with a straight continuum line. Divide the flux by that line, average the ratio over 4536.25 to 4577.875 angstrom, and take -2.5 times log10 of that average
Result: -0.061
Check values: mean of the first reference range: 8.65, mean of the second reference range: 14.3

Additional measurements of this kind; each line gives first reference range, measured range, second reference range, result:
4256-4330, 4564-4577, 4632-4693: -0.109 mag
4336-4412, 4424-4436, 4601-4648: -0.008 mag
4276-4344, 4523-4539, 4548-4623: 0.148 mag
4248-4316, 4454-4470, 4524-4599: -0.019 mag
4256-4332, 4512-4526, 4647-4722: -0.157 mag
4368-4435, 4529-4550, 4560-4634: 0.095 mag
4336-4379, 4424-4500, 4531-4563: -0.019 mag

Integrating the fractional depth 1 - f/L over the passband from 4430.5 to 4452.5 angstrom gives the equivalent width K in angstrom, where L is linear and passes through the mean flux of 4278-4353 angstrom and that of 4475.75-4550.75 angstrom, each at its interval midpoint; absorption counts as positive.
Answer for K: -0.8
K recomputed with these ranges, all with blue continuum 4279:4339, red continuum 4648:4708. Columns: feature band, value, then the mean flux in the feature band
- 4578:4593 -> -1.2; 13.7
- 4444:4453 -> -1.6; 12.6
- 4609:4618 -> -0.9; 14.4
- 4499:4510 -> -2.5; 14.2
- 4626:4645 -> -1.6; 14.6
